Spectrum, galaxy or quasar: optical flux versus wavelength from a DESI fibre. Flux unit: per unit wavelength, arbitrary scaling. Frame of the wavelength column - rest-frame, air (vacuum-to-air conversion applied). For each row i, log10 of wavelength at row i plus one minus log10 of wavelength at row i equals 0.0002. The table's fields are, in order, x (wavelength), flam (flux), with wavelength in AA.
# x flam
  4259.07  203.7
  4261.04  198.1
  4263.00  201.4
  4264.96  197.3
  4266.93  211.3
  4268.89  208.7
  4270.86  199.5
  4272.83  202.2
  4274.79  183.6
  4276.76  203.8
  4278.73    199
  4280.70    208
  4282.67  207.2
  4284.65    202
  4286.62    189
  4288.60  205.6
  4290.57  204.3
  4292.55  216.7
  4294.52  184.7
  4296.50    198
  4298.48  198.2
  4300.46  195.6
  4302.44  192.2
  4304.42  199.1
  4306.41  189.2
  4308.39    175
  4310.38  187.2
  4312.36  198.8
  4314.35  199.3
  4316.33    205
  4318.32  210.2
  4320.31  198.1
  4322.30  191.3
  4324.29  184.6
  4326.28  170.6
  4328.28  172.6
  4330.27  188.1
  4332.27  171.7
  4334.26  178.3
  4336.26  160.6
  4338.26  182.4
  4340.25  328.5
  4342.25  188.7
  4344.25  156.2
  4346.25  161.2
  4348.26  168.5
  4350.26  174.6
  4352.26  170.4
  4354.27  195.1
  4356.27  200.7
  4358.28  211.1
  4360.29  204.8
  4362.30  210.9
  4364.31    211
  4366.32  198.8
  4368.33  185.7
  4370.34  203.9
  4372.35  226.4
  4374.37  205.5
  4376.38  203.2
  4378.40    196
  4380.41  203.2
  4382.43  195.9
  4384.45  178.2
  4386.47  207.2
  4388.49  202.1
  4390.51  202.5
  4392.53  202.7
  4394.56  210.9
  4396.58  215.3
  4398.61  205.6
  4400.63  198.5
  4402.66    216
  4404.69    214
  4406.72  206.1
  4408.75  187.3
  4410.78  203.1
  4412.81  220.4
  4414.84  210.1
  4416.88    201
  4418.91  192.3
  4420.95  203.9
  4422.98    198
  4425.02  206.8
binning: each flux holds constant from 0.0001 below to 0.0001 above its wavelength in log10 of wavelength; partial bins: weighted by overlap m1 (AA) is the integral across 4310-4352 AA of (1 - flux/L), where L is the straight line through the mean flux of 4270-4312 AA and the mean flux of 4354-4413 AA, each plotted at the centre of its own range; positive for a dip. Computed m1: 2.3 AA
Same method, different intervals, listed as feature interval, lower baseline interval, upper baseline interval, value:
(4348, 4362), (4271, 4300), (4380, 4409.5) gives 0.73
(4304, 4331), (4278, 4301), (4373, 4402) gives 1.44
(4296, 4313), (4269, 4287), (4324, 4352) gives 0.08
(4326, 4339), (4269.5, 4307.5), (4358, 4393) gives 1.67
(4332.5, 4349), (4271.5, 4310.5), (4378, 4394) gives 0.68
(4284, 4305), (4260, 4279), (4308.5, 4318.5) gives 0.00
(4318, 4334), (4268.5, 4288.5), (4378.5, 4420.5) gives 1.35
